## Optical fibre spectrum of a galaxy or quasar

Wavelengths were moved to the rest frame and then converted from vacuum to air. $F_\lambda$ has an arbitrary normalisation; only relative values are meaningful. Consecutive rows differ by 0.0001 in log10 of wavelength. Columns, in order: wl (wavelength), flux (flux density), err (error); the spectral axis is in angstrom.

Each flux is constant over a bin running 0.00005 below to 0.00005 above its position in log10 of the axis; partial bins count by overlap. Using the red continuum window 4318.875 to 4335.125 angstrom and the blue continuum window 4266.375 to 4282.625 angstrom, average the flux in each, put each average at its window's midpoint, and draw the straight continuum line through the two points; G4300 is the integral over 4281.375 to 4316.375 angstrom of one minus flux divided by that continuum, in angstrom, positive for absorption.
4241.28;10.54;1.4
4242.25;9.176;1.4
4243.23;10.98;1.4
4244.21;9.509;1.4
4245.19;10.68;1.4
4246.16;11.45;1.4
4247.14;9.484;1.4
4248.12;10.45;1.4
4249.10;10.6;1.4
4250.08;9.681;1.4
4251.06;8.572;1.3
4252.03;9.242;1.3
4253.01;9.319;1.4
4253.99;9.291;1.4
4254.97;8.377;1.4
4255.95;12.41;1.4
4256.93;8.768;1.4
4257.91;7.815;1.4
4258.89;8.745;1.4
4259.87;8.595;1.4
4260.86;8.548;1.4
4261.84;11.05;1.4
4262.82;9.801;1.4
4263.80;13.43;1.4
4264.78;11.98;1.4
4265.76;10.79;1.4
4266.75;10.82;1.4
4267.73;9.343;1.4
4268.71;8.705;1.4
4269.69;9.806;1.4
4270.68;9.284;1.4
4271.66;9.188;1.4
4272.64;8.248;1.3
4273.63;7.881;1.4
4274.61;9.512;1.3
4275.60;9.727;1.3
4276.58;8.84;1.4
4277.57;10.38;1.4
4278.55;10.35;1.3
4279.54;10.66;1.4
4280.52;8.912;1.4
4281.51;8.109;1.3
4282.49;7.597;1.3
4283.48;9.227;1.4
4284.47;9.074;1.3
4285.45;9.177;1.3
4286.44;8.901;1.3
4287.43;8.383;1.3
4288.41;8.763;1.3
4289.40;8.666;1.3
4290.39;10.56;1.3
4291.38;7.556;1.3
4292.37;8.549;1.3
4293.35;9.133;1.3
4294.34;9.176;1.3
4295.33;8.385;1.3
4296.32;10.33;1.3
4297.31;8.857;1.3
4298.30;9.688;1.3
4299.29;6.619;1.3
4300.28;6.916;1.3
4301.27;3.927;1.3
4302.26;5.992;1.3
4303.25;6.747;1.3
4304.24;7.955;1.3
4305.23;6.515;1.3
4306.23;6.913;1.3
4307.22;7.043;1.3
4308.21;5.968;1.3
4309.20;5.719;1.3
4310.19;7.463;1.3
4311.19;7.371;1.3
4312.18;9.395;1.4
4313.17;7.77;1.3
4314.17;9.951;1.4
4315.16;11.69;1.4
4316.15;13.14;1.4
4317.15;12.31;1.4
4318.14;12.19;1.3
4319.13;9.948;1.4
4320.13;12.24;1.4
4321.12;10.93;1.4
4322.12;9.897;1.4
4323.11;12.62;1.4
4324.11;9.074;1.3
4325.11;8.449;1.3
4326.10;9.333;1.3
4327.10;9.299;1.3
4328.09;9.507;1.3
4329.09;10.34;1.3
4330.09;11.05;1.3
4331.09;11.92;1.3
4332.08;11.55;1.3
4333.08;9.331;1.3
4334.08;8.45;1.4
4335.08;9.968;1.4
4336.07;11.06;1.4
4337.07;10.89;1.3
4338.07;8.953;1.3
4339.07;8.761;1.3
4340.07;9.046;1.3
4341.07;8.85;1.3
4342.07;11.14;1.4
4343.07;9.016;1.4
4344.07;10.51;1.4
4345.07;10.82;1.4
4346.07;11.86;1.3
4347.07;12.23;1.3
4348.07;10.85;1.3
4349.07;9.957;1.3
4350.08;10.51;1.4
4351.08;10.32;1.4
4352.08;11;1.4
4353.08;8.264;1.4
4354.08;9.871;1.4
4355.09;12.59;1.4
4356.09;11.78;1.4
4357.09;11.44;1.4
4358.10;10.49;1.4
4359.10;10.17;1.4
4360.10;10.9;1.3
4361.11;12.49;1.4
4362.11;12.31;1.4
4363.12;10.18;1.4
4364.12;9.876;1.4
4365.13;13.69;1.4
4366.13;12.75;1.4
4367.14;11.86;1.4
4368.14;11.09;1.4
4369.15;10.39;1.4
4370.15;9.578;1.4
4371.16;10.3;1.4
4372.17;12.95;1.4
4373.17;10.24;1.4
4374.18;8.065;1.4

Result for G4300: 5.4 angstrom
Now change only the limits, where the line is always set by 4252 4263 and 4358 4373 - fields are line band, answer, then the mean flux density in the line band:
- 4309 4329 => 0.86 angstrom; 9.99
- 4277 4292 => 1.10 angstrom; 9.08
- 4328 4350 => 1.01 angstrom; 10.3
